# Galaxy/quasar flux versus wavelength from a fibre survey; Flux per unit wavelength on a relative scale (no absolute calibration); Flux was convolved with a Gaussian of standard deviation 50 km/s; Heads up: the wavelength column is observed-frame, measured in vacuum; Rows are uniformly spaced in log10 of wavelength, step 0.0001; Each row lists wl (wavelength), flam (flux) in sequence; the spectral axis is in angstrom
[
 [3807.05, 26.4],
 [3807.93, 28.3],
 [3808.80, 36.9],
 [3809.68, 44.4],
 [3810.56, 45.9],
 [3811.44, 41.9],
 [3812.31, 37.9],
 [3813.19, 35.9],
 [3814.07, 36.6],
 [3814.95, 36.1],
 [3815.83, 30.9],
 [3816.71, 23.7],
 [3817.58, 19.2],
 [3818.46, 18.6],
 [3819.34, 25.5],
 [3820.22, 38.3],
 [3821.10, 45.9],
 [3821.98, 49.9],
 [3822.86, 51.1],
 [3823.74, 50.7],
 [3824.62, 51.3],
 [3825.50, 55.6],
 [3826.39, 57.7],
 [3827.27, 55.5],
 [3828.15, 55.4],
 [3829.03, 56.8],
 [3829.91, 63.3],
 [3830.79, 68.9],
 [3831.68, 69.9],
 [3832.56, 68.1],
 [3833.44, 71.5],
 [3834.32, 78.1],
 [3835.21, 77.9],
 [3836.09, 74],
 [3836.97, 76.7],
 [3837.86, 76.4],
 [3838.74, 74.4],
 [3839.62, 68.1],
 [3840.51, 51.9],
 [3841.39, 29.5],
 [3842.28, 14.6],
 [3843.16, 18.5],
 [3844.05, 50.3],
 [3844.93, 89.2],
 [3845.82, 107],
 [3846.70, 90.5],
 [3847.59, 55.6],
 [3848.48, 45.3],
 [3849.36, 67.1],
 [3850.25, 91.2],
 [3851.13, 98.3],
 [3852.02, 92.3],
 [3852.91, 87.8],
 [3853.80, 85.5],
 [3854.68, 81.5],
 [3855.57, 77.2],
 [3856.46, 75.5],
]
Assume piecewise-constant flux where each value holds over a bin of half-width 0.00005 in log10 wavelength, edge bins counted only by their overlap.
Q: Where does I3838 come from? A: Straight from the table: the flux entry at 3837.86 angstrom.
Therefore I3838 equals 76.4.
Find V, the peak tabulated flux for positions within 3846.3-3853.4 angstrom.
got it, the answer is 98.3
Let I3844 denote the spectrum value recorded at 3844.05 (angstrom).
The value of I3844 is 50.3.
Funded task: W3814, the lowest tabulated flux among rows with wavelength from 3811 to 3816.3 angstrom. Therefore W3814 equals 30.9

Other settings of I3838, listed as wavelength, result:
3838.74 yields 74.4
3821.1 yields 45.9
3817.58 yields 19.2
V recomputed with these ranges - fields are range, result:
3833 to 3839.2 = 78.1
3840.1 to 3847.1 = 107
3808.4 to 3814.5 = 45.9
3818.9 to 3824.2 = 51.1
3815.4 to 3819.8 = 30.9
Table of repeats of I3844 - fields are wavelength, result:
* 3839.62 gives 68.1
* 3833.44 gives 71.5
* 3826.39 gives 57.7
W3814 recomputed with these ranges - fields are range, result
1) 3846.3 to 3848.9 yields 45.3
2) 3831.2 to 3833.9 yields 68.1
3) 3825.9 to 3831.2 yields 55.4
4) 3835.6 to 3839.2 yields 74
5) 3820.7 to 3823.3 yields 45.9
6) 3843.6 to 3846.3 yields 50.3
